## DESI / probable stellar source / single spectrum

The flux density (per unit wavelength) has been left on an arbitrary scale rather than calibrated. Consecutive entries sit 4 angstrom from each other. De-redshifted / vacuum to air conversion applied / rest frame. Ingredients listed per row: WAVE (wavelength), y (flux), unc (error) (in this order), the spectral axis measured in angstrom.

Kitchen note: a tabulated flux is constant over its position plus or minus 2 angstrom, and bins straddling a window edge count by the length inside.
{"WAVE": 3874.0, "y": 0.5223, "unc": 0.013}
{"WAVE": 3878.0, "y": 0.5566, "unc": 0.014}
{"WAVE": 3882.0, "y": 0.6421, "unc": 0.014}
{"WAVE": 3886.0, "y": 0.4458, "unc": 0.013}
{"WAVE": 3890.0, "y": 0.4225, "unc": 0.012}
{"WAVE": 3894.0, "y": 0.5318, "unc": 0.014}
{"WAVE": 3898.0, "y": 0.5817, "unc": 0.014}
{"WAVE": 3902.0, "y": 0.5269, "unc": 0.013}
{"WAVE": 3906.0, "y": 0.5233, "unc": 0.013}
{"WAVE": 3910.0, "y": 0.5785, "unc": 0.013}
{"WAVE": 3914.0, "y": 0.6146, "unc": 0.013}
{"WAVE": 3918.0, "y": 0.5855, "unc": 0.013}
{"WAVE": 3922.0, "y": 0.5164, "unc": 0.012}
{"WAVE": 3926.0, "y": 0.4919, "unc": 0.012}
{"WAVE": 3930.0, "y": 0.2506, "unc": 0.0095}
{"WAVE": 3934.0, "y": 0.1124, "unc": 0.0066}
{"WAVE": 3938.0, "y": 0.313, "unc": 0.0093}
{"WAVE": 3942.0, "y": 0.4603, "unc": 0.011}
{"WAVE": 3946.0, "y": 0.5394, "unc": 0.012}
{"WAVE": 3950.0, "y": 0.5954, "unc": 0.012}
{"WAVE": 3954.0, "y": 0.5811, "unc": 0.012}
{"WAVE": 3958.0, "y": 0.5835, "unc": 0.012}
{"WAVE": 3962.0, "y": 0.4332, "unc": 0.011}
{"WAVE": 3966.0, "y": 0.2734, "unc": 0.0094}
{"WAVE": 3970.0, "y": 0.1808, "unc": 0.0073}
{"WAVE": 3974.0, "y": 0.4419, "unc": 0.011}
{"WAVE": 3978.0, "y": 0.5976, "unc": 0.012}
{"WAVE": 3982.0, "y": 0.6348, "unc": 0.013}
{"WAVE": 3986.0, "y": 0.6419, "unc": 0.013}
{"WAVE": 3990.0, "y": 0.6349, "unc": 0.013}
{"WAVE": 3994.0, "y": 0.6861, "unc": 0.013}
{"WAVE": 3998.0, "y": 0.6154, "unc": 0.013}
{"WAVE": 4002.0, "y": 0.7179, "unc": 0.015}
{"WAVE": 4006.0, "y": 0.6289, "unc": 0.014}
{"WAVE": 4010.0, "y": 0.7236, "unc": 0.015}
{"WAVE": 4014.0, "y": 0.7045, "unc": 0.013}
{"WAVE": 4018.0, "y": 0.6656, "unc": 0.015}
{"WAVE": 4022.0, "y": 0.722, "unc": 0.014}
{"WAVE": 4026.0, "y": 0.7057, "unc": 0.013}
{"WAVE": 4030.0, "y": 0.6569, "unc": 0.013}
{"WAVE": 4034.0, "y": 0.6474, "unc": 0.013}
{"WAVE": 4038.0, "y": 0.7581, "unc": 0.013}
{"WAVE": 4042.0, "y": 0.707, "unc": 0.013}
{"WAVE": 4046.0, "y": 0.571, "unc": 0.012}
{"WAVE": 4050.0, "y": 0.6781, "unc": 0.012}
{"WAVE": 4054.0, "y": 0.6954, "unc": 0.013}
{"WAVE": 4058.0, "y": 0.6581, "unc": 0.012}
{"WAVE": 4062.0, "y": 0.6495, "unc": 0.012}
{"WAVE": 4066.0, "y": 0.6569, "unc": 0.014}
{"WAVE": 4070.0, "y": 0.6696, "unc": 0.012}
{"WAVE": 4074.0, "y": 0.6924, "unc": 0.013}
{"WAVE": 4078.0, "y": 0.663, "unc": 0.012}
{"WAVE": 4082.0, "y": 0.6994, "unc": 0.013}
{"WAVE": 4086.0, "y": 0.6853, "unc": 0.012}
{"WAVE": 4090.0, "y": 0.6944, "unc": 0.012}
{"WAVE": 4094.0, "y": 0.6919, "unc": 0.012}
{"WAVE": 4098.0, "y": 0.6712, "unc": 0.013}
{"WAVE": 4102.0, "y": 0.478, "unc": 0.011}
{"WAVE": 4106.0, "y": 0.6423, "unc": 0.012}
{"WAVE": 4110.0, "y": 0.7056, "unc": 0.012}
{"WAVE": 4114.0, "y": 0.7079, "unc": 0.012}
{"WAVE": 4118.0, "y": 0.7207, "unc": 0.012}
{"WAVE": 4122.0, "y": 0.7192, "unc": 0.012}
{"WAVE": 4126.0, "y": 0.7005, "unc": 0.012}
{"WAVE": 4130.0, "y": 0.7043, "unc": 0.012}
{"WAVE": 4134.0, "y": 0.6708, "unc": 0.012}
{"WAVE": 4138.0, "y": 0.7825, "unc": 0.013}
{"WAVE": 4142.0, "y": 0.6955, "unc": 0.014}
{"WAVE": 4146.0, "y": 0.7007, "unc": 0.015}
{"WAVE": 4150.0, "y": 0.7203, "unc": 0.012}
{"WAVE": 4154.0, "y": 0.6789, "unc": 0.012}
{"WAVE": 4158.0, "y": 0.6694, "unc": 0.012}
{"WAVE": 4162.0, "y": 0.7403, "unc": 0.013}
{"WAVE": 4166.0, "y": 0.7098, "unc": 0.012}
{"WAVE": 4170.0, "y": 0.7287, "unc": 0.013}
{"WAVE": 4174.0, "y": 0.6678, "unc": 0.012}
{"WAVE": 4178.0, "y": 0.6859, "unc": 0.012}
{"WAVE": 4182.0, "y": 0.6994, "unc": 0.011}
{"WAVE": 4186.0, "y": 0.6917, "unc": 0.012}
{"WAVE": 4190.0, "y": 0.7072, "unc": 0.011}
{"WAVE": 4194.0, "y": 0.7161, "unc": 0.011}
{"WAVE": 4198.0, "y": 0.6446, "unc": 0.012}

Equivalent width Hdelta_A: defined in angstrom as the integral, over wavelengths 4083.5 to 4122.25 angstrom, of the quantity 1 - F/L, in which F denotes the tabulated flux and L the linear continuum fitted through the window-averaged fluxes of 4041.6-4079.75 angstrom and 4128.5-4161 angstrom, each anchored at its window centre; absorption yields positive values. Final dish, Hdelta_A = 0.8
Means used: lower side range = 0.662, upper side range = 0.704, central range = 0.67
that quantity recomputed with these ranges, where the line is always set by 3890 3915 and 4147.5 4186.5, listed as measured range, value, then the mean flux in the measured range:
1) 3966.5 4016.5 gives 0.7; 0.592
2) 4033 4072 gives -2.3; 0.67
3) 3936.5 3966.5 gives 4.7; 0.485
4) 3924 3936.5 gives 6.1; 0.286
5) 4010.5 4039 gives -3.5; 0.694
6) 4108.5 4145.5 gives -1.9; 0.712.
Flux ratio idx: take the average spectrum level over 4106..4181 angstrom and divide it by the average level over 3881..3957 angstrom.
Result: 1.44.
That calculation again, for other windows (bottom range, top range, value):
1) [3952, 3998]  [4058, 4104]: 1.26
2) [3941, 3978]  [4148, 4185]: 1.52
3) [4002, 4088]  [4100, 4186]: 1.02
